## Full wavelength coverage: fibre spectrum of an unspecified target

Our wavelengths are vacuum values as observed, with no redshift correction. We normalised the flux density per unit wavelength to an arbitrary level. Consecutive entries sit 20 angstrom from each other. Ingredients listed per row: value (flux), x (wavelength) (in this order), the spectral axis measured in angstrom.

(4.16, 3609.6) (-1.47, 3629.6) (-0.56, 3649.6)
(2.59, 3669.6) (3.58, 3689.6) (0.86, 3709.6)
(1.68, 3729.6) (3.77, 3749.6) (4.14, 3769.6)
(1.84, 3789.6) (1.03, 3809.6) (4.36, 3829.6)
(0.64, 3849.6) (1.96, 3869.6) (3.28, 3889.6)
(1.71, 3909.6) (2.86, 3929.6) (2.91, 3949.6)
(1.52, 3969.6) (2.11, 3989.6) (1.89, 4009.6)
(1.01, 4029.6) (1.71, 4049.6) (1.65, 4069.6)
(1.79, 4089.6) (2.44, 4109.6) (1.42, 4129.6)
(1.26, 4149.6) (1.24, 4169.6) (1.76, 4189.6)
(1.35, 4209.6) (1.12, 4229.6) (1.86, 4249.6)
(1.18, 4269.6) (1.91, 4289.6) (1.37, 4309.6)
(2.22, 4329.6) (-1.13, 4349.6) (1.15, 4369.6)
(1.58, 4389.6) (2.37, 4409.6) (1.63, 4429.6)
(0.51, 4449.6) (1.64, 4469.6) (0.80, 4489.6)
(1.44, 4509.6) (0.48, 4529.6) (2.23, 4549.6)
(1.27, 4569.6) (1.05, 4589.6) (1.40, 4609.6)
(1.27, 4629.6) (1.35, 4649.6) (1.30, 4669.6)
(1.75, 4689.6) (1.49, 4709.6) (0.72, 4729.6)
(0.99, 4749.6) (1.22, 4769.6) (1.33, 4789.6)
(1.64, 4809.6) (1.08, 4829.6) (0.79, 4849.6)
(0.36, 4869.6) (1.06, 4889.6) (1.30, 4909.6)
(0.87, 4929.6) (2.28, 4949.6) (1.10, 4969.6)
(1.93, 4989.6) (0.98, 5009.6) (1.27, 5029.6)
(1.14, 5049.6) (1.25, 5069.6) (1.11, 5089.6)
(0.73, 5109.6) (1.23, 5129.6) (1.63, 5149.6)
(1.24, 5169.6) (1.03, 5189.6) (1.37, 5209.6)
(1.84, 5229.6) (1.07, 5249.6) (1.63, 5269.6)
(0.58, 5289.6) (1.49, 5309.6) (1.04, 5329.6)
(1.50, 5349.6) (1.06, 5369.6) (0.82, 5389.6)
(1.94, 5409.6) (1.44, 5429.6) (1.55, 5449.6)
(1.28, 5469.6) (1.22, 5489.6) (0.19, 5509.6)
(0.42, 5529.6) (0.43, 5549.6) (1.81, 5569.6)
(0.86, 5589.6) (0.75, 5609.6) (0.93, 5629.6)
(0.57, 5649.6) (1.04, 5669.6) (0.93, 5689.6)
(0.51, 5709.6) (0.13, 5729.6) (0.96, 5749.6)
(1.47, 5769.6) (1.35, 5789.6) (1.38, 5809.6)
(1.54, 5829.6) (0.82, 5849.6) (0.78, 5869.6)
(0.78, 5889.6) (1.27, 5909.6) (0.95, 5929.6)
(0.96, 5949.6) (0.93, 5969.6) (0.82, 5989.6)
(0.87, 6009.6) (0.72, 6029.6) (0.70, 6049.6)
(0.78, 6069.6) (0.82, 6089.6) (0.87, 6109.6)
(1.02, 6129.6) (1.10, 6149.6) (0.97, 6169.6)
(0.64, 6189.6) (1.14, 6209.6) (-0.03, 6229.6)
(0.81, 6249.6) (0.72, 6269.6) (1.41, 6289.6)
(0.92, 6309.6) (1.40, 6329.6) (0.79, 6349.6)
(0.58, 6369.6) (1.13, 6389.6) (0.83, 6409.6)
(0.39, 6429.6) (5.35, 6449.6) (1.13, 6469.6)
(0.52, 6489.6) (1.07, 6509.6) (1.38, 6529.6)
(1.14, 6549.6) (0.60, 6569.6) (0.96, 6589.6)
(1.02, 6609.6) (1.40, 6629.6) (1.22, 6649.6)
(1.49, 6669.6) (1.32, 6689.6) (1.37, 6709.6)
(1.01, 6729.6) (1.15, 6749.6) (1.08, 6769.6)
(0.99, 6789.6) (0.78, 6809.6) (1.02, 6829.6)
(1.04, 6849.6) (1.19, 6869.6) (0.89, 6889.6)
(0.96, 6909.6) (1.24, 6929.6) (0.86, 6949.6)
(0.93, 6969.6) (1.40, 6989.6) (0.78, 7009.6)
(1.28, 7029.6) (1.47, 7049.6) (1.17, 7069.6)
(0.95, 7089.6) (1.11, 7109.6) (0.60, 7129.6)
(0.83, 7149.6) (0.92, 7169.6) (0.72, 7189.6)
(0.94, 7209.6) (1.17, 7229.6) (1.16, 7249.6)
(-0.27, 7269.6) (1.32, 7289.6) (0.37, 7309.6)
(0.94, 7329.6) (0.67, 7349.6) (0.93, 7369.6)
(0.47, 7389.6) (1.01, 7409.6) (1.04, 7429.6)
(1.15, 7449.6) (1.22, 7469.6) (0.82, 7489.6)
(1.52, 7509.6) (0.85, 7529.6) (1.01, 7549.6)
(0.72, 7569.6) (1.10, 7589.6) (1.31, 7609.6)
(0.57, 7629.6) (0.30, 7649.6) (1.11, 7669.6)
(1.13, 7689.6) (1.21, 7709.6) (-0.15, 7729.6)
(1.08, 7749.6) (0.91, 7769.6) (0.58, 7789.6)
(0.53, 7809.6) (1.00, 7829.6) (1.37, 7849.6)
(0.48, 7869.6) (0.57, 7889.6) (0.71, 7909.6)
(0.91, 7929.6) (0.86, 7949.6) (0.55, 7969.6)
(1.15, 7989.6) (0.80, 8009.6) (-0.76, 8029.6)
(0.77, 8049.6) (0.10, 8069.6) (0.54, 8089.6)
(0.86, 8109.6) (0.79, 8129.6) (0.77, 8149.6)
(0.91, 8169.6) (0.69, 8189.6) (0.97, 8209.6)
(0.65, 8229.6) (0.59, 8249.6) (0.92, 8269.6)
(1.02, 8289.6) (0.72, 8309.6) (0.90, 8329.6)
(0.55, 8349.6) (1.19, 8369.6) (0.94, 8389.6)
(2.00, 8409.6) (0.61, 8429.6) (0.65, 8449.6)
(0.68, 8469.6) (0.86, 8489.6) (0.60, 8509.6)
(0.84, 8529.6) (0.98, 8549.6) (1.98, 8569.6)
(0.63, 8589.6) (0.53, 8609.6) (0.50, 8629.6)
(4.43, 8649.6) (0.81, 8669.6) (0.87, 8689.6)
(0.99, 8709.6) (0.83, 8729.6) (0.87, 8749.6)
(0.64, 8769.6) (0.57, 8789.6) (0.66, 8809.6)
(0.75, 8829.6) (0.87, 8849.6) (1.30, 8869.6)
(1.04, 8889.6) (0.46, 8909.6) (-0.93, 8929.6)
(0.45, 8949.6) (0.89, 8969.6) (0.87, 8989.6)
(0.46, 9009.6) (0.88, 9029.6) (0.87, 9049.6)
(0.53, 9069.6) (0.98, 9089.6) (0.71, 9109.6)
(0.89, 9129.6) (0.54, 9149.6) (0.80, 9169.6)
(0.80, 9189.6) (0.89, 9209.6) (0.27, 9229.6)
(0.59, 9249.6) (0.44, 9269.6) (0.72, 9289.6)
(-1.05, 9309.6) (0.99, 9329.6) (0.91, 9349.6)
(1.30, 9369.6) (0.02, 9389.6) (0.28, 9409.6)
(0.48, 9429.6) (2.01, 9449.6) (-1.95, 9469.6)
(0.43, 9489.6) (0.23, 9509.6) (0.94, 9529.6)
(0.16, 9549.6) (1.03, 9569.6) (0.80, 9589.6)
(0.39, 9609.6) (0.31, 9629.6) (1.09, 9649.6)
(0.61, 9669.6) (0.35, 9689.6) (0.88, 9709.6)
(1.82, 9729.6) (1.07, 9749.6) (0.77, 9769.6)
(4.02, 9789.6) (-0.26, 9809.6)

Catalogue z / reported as 0.73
